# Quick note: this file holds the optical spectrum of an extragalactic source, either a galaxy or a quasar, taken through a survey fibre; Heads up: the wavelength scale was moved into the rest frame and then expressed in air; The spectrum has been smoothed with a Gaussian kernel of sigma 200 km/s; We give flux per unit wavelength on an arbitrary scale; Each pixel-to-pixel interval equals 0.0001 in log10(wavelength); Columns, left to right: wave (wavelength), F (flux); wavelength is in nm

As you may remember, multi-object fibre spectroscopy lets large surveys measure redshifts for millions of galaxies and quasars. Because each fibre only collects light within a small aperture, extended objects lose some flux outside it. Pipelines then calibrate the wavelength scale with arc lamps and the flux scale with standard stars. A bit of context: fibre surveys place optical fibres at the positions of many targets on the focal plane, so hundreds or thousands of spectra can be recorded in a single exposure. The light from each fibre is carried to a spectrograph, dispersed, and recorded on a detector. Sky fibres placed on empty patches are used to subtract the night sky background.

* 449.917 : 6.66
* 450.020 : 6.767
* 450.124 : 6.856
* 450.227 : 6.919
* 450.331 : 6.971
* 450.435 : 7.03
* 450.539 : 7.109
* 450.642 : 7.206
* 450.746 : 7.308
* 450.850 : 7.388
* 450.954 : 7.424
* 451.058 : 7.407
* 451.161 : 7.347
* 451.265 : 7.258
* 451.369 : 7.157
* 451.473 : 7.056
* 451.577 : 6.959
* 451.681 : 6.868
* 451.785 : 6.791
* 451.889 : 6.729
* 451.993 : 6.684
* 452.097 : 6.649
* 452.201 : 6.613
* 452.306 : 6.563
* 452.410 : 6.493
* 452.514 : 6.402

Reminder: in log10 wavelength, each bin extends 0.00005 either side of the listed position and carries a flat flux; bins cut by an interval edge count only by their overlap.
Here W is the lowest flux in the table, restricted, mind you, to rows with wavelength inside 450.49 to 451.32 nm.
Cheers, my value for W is 7.109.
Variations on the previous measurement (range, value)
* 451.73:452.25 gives 6.613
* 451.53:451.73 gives 6.868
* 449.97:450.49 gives 6.767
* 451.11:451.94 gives 6.729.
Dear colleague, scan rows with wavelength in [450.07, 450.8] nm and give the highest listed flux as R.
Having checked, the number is 7.308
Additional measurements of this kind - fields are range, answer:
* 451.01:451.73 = 7.407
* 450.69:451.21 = 7.424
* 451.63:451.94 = 6.868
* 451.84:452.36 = 6.729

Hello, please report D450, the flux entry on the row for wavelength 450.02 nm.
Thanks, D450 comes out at 6.767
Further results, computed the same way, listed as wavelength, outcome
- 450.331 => 6.971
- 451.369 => 7.157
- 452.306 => 6.563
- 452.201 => 6.613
